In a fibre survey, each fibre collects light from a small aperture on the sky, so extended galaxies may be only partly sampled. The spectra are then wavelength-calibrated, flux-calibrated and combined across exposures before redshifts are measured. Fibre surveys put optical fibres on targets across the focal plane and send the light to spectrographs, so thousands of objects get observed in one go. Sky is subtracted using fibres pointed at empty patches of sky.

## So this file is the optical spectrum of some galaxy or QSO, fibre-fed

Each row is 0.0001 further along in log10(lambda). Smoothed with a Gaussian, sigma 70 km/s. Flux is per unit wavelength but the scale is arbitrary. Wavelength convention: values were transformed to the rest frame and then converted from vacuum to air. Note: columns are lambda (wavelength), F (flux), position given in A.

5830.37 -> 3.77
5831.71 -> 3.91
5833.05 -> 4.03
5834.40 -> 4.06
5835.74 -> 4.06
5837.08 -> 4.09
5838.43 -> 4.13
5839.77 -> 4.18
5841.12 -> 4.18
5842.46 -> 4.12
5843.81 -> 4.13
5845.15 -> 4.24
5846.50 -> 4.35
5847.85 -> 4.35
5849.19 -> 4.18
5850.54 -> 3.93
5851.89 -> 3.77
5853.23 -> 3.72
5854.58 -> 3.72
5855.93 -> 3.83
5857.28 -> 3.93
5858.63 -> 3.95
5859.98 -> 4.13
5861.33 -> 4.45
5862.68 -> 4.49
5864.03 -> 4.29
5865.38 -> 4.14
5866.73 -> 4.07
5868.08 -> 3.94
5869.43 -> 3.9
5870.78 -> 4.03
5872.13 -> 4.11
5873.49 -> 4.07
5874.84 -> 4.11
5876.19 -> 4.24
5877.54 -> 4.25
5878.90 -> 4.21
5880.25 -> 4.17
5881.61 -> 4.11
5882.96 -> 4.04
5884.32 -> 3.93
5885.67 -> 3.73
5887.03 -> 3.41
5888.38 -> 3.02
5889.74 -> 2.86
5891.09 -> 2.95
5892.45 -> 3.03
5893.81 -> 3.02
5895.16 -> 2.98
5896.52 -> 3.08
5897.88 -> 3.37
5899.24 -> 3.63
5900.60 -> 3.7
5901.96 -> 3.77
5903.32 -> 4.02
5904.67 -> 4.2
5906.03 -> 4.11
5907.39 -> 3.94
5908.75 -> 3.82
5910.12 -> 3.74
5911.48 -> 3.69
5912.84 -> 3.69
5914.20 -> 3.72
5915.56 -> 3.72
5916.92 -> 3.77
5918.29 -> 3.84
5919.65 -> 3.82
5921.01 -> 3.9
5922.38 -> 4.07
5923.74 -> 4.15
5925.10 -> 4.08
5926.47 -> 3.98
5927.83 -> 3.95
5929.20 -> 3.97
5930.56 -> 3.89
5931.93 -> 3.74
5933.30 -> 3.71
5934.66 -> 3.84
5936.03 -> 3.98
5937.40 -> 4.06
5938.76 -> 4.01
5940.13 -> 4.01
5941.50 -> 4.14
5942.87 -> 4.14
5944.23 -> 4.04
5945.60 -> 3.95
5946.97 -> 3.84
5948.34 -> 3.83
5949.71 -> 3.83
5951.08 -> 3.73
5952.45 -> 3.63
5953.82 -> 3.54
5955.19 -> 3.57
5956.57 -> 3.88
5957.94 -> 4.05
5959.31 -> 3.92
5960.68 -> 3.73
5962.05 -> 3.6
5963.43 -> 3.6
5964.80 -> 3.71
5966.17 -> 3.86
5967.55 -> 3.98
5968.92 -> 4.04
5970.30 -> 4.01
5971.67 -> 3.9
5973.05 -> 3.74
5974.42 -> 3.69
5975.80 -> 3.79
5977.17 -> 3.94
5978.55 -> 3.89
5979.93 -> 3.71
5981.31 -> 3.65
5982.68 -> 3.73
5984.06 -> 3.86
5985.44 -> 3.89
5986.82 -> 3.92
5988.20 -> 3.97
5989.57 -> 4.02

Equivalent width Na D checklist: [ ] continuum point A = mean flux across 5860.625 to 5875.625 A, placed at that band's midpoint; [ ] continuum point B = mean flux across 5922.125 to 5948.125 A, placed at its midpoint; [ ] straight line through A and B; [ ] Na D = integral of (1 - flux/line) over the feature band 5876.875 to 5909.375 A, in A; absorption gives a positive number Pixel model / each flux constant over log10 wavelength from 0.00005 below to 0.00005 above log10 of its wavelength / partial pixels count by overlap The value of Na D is 3.5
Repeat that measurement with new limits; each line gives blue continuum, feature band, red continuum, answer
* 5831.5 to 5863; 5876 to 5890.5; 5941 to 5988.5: 0.8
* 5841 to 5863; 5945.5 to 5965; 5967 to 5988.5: 0.7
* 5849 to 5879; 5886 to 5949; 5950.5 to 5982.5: 2.7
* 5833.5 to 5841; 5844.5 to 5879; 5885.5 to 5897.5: -4.3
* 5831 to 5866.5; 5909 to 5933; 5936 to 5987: 0.4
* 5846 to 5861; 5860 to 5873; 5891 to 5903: -1.2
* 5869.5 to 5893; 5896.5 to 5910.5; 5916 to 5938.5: 0.2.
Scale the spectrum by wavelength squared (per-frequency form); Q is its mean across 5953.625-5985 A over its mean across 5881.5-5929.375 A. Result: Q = 1.1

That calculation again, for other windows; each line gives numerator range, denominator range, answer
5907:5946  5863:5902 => 1.06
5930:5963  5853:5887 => 0.98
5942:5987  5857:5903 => 1.04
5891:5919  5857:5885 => 0.89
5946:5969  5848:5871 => 0.97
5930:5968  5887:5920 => 1.10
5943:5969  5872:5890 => 1.00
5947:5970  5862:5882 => 0.94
